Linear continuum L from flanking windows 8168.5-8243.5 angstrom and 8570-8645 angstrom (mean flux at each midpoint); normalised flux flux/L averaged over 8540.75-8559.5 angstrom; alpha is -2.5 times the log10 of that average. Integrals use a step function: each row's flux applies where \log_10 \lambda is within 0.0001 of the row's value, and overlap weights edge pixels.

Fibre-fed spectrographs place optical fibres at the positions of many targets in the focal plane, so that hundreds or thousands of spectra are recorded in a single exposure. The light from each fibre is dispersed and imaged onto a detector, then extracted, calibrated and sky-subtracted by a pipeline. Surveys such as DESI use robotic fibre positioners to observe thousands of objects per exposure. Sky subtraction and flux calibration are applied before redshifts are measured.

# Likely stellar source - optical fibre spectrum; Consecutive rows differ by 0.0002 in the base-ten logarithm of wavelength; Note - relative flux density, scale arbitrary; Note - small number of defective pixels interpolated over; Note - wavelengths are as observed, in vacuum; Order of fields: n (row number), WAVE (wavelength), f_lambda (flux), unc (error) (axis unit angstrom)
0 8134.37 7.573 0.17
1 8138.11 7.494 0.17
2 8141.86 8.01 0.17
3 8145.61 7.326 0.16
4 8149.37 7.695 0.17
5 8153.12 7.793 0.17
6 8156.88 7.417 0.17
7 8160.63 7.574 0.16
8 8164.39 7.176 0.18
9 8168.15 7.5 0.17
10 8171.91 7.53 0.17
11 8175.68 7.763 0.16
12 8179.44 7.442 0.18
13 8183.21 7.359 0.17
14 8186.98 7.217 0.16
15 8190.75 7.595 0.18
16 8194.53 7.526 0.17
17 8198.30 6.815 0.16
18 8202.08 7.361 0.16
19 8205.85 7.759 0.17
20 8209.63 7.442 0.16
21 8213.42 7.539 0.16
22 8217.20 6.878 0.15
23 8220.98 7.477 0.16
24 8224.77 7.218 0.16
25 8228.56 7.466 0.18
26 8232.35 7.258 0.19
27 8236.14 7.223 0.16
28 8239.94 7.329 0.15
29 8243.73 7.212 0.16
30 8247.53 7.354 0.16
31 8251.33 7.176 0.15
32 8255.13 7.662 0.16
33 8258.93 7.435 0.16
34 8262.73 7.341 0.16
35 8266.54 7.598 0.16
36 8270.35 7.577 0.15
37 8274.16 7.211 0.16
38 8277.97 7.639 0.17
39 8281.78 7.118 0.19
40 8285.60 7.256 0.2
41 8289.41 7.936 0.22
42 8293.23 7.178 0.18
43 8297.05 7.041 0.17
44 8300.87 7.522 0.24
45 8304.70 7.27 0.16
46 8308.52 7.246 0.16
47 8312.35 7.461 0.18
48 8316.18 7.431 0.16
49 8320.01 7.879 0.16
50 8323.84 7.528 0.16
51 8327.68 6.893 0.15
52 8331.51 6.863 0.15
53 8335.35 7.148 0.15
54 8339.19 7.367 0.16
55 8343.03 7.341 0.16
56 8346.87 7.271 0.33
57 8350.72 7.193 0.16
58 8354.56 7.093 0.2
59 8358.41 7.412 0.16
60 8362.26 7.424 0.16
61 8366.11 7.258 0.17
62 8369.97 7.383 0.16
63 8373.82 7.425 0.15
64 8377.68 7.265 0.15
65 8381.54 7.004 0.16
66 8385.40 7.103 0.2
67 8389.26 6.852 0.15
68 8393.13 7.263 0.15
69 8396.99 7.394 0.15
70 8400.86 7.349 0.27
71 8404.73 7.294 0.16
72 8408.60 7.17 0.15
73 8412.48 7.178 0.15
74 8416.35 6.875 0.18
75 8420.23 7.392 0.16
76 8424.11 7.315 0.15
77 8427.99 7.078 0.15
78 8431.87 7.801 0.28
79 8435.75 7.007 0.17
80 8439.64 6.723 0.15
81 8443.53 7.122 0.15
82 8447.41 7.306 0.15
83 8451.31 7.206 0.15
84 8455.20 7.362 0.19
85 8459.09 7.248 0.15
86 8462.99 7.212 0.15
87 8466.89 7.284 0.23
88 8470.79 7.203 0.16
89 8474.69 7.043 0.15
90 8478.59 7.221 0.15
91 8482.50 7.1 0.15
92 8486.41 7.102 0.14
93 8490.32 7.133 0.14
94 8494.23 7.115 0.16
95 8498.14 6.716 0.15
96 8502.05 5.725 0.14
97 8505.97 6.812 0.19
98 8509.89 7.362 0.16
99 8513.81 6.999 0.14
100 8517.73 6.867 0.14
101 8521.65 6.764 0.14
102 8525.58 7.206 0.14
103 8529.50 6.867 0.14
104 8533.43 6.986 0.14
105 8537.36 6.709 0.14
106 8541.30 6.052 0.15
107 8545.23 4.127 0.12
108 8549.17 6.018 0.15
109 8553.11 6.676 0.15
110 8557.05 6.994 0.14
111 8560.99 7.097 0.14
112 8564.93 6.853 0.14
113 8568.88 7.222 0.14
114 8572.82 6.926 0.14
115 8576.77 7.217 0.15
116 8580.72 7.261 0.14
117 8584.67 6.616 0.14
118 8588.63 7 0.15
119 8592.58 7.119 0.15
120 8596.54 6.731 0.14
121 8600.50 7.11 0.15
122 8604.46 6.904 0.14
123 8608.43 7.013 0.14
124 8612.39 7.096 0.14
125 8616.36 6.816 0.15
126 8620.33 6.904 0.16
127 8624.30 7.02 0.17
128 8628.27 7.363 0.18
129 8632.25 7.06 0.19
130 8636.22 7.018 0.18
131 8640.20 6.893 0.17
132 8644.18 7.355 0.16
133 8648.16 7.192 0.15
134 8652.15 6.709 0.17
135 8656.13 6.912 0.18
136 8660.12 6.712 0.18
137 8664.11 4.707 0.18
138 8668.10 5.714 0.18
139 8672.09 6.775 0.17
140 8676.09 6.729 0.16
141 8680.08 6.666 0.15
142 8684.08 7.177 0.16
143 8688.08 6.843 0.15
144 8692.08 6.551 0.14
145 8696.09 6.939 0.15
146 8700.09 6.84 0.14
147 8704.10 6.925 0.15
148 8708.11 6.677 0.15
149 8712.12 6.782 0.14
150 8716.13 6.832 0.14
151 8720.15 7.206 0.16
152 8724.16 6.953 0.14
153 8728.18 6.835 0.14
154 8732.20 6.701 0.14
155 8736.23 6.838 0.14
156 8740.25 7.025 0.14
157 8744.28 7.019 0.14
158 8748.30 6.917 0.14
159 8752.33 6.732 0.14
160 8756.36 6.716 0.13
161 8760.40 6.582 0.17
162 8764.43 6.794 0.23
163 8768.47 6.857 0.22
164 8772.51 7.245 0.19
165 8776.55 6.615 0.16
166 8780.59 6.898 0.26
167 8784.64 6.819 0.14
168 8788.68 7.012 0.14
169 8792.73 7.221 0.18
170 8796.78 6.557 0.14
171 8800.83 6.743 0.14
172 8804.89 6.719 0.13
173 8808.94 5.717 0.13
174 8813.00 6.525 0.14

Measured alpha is 0.18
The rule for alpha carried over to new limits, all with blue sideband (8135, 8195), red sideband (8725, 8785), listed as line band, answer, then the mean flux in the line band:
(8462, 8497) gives 0.00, 7.14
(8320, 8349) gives 0.01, 7.25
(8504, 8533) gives 0.02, 6.98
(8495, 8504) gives 0.13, 6.34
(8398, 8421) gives 0.01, 7.21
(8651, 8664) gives 0.08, 6.48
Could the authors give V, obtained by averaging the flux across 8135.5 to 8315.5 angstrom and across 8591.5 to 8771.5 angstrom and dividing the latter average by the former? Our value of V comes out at 0.9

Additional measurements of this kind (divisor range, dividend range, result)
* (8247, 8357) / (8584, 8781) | 0.93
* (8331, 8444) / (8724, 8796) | 0.95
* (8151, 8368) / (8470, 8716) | 0.92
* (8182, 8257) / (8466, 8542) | 0.94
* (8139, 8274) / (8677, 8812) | 0.92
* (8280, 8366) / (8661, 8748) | 0.92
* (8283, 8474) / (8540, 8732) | 0.93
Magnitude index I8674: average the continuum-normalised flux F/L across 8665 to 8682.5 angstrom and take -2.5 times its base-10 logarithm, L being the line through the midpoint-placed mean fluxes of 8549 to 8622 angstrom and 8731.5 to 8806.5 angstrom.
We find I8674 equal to 0.09 mag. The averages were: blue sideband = 6.95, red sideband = 6.85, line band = 6.38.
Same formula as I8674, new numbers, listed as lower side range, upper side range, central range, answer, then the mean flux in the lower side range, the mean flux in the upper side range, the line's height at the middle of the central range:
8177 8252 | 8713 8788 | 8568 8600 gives 0.001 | 7.34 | 6.87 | 7.01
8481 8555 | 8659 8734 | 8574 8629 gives -0.056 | 6.65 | 6.66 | 6.65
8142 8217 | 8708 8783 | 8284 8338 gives -0.002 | 7.46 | 6.86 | 7.32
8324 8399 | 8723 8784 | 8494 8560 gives 0.076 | 7.22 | 6.85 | 7.06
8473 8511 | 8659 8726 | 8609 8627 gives -0.037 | 6.92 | 6.65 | 6.75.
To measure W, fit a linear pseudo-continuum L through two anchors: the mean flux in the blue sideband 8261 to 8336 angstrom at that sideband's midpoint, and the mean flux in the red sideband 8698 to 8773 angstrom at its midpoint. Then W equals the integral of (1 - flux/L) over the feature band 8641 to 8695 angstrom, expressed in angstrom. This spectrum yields 2.4 angstrom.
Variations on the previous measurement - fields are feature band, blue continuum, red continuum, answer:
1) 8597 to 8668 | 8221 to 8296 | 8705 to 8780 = 1.41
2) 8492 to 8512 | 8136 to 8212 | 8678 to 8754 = 1.01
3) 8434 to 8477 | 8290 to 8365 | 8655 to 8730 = -0.46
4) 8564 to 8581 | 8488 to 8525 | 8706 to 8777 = -0.60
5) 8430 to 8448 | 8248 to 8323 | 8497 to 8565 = -0.72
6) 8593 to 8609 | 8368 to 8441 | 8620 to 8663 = 0.13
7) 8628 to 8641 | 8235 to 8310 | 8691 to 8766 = -0.22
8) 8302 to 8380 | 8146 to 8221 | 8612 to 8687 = -1.01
